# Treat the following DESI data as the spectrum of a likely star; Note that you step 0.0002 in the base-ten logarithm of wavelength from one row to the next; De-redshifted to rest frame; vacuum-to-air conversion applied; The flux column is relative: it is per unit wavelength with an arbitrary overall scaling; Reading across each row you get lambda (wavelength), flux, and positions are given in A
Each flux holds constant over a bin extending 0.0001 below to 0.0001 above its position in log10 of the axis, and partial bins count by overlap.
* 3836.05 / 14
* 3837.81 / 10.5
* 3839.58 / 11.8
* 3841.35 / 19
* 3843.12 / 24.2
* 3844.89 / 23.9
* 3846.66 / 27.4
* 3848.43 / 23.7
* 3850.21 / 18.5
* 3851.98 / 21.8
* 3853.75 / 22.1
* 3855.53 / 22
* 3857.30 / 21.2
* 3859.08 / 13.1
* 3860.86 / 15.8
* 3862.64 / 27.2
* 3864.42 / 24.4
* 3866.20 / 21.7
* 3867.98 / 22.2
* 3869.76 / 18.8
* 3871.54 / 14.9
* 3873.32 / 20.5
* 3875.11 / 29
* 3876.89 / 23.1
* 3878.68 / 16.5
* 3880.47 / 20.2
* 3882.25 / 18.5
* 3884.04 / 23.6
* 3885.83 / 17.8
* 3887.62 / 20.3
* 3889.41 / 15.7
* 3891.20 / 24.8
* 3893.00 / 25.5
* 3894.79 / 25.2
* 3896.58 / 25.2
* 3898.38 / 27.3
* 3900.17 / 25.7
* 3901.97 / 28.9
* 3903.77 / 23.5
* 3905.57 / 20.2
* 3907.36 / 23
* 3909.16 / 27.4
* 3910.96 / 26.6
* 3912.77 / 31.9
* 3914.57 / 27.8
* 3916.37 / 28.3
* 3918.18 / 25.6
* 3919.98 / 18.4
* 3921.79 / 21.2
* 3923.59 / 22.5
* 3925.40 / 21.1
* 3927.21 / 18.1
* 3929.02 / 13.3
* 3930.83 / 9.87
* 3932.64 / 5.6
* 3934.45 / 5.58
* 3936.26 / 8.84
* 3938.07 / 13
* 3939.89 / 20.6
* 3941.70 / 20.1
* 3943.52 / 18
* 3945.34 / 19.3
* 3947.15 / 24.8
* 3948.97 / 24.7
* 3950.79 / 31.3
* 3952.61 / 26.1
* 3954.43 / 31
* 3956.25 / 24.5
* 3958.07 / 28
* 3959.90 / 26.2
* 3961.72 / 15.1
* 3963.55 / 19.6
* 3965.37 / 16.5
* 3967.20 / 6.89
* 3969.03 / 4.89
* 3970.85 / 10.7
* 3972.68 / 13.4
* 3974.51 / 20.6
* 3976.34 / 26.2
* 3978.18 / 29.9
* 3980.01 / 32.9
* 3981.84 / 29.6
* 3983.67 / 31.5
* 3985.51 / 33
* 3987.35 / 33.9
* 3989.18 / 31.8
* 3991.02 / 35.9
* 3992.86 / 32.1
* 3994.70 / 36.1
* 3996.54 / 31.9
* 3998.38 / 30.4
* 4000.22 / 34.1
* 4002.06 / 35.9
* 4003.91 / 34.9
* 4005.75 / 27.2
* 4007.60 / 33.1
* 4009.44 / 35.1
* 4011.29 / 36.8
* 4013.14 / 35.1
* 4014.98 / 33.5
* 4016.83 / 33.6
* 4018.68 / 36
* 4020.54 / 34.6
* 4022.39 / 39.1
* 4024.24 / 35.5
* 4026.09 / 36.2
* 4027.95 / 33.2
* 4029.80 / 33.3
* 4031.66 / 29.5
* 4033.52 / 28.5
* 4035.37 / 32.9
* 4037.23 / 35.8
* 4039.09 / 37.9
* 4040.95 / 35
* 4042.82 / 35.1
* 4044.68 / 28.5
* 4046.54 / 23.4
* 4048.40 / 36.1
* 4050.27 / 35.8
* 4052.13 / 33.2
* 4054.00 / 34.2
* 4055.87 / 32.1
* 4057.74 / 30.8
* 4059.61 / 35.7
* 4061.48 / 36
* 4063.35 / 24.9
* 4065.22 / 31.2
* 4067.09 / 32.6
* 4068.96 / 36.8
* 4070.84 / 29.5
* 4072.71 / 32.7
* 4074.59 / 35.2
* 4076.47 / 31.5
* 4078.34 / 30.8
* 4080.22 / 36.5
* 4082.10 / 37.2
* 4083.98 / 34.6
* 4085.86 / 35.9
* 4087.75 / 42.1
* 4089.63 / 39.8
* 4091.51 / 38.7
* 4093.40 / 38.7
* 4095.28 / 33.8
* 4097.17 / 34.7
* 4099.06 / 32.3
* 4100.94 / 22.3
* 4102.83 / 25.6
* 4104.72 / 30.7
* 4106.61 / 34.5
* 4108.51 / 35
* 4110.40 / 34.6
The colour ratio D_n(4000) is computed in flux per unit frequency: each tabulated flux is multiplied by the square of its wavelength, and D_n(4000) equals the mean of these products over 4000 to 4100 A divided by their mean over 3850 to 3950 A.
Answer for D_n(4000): 1.75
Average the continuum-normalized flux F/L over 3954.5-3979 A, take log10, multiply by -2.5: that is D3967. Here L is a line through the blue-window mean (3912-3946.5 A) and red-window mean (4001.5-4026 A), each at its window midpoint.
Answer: 0.314 mag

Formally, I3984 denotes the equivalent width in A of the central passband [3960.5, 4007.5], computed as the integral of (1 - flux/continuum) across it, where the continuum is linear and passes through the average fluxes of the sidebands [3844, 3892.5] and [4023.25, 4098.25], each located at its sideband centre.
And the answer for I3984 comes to 4.34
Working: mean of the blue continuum 21.1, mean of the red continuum 33.9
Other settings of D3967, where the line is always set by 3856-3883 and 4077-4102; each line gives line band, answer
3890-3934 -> 0.03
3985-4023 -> -0.16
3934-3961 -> 0.19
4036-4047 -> -0.04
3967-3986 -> 0.25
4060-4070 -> 0.03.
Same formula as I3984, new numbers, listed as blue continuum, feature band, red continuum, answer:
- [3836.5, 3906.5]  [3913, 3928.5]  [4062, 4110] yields 0.7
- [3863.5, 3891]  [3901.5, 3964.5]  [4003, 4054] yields 9.7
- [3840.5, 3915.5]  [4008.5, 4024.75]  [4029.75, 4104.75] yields -2.7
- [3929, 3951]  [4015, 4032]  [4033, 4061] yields -3.1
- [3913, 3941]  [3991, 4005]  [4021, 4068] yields -3.5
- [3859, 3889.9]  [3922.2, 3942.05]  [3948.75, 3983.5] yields 6.5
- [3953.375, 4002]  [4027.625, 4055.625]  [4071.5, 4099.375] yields -1.0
